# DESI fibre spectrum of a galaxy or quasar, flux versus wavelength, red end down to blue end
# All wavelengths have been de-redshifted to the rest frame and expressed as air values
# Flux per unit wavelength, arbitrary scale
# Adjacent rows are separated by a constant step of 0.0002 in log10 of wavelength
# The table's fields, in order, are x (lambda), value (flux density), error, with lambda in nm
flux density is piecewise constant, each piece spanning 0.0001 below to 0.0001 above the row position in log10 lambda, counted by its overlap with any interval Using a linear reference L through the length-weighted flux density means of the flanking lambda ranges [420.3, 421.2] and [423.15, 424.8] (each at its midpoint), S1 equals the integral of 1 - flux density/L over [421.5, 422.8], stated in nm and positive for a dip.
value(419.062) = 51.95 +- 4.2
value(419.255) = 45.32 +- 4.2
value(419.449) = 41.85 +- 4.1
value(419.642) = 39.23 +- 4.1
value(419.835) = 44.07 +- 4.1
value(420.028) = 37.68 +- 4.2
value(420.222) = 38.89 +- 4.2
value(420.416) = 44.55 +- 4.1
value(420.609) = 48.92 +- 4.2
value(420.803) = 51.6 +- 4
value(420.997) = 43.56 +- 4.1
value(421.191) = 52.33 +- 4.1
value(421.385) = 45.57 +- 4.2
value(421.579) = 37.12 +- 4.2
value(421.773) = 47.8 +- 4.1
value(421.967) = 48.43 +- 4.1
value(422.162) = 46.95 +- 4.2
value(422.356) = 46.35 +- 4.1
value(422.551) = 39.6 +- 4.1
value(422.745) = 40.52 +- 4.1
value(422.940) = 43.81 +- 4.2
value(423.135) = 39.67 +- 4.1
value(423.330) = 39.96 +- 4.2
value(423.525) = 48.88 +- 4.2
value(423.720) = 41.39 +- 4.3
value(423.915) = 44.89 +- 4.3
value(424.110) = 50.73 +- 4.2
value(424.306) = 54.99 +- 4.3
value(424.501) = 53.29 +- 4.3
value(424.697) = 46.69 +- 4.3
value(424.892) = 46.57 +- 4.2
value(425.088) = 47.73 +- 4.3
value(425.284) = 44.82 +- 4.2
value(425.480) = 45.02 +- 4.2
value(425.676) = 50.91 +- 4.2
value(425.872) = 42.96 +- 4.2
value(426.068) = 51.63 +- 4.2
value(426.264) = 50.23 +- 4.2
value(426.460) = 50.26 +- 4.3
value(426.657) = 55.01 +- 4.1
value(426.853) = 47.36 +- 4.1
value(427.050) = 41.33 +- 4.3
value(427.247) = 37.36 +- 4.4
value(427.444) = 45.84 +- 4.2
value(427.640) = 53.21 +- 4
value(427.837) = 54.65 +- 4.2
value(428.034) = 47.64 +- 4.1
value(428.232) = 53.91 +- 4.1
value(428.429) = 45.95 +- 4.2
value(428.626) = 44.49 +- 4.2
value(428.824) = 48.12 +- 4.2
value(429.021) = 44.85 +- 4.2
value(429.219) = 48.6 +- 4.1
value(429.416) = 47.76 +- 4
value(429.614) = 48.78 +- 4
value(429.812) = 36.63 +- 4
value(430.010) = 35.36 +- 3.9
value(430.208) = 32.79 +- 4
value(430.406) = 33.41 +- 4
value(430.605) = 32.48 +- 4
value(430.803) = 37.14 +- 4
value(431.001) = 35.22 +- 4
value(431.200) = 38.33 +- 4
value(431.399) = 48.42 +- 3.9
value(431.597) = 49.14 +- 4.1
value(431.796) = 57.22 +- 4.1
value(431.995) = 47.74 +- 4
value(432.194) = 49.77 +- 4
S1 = 0.093 nm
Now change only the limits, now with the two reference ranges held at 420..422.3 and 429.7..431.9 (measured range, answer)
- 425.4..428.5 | -0.47 nm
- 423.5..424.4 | -0.09 nm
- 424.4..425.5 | -0.11 nm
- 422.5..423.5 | 0.07 nm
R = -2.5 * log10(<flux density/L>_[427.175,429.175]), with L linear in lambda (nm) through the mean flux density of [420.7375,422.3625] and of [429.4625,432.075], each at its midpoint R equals -0.12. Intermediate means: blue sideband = 46.6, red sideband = 41.1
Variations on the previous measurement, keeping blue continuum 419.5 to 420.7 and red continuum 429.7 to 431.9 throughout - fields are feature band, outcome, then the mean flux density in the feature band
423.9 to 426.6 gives -0.190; 48.8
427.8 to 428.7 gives -0.214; 49.1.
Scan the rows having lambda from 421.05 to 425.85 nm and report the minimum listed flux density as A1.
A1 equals 37.12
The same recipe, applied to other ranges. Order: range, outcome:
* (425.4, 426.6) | 42.96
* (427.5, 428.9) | 44.49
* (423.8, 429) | 37.36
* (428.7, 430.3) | 32.79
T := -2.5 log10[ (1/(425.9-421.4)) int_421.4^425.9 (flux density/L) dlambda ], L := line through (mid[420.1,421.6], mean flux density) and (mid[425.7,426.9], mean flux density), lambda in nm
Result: 0.05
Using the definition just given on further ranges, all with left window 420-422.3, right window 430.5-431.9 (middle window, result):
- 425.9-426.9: -0.15 mag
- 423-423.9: 0.05 mag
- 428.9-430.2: 0.00 mag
